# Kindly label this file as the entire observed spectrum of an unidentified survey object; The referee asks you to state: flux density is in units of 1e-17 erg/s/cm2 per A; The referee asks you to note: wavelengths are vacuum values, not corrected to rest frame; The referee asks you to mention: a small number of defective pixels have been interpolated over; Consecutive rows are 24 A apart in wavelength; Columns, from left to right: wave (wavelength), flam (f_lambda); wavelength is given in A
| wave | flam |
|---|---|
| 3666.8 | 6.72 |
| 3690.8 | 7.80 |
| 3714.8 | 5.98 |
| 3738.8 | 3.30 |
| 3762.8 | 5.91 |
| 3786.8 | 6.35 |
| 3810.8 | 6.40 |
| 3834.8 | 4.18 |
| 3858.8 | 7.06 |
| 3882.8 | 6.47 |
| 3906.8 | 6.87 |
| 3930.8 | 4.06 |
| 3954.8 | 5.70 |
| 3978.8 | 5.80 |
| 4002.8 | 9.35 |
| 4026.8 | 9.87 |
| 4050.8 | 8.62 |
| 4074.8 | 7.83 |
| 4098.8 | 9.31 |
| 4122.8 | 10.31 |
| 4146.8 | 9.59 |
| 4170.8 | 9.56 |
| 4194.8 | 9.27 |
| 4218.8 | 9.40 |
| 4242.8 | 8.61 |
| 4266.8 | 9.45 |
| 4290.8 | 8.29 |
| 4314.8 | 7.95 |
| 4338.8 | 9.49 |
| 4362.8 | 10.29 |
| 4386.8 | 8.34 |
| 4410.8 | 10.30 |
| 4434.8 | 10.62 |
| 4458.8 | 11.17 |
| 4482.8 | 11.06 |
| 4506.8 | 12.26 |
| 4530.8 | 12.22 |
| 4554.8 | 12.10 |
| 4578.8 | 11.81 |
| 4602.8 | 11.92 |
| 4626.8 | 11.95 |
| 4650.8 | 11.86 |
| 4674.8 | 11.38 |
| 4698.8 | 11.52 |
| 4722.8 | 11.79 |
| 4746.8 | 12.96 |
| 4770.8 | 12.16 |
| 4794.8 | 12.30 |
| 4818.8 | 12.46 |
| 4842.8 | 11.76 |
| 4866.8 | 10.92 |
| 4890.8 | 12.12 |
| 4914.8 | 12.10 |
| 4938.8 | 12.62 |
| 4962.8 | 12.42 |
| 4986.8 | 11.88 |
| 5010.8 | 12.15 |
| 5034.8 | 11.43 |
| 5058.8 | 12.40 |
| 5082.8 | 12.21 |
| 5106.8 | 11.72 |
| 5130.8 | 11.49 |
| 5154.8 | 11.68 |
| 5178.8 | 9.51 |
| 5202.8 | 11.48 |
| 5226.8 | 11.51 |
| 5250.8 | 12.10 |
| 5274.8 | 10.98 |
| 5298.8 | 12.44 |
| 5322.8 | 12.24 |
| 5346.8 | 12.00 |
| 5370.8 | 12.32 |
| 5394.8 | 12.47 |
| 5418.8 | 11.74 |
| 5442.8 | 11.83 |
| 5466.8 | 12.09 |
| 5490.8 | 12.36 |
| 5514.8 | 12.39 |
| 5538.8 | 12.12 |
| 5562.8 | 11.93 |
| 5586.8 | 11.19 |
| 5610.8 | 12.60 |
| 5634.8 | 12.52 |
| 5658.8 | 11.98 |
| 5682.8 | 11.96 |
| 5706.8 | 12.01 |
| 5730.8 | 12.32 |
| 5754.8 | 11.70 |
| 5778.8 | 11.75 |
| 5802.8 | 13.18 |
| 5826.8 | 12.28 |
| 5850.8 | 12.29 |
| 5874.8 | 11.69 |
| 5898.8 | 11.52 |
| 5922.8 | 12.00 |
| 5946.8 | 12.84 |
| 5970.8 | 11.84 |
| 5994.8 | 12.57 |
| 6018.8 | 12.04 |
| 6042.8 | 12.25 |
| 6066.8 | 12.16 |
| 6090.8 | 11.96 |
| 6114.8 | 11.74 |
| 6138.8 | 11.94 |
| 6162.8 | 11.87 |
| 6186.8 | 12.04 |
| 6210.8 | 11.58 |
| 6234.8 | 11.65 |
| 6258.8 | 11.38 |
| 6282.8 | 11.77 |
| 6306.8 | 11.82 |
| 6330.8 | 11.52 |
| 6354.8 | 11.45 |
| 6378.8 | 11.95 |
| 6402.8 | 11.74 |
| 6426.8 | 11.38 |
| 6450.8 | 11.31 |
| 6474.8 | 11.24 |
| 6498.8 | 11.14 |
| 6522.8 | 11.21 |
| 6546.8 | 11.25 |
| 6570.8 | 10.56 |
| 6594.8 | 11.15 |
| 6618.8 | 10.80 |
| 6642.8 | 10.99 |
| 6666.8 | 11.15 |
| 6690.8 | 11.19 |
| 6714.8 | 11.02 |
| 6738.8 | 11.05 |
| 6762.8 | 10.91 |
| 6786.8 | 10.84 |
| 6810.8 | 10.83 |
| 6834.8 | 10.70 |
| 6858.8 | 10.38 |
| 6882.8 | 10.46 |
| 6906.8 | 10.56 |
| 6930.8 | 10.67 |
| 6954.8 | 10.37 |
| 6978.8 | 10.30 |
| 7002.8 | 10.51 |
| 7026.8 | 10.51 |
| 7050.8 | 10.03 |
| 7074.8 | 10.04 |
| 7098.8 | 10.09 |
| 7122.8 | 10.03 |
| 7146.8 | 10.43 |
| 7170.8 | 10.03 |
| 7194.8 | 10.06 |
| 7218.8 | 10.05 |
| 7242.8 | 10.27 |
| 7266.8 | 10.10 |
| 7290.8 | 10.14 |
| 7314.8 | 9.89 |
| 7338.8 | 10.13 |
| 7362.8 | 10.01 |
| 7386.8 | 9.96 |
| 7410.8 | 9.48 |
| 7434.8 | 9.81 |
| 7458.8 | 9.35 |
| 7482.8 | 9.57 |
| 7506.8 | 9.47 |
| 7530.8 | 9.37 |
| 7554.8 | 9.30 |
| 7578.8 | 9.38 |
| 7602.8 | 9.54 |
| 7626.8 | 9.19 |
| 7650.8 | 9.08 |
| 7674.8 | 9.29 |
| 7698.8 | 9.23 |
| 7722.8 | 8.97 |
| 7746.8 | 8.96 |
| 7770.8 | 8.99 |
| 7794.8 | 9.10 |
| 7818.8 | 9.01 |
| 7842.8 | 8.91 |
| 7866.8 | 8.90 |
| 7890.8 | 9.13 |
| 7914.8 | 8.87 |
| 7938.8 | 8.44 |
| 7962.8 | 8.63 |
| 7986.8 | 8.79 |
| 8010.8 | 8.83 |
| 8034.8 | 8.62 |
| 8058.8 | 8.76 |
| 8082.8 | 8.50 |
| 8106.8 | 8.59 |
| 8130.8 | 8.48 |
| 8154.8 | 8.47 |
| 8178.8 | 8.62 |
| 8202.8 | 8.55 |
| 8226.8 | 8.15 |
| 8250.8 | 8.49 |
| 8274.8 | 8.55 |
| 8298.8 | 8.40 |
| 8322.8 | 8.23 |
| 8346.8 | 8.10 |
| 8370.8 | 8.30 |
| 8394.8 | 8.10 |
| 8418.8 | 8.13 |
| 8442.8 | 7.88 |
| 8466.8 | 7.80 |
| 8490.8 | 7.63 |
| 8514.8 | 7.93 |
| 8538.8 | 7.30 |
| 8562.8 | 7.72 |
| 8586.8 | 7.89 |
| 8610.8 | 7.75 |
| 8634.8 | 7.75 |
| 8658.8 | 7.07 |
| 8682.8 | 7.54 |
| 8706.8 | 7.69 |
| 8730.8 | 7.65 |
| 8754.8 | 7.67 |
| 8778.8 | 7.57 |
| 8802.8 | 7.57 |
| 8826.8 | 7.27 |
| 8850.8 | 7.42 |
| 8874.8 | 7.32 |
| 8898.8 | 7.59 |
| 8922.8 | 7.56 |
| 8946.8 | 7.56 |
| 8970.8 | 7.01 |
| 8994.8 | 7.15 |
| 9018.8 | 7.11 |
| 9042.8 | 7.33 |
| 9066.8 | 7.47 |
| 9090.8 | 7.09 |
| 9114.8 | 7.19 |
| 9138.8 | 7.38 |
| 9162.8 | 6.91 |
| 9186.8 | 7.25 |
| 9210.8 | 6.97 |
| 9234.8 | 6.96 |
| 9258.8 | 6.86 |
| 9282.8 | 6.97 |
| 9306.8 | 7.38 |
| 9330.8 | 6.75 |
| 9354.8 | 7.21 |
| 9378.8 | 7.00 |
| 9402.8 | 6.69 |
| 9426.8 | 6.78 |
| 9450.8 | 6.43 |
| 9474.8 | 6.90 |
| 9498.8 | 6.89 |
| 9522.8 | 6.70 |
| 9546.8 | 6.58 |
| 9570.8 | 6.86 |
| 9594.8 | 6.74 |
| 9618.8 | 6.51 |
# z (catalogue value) 0.000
